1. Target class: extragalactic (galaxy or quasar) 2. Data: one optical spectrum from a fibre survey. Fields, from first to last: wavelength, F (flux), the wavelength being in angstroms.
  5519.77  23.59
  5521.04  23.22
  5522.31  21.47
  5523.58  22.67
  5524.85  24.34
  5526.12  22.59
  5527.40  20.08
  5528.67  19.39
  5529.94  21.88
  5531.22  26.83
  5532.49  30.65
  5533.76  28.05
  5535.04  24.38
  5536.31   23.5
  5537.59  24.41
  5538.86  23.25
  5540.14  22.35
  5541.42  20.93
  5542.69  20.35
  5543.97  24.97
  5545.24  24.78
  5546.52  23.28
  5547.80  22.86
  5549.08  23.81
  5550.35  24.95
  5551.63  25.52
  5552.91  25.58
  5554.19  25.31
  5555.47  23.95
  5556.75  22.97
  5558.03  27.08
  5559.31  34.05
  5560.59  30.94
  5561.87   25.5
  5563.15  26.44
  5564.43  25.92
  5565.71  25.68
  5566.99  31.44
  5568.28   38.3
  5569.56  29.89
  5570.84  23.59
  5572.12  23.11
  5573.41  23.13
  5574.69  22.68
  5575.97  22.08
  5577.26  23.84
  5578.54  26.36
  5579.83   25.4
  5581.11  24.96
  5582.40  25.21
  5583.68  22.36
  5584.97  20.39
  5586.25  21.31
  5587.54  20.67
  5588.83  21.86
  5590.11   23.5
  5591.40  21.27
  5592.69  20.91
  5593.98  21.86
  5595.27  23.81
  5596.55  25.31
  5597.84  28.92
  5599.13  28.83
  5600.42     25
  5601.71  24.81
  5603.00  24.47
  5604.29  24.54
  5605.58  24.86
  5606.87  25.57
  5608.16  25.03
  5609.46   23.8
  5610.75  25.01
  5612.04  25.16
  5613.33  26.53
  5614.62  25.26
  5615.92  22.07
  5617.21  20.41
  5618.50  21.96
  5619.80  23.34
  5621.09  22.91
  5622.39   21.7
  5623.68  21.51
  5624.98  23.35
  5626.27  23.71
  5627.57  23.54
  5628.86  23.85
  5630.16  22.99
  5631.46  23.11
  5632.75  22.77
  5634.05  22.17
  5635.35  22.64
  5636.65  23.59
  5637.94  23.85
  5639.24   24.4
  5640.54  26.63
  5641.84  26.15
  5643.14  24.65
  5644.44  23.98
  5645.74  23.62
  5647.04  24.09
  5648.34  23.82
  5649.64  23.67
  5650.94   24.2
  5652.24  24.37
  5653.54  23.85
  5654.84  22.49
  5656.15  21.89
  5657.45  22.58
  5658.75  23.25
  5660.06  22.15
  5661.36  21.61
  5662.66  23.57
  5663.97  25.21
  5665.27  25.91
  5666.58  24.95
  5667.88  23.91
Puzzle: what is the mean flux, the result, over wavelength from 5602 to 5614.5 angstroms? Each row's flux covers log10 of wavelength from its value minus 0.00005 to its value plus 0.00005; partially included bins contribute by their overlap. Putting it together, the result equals 25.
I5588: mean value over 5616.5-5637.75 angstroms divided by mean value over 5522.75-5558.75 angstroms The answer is 0.9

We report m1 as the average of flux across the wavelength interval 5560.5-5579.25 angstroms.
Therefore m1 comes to 26.5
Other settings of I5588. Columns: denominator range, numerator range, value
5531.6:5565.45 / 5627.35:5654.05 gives 0.95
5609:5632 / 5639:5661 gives 1.02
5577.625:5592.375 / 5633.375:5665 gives 1.03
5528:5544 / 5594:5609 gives 1.06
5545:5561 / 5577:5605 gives 0.93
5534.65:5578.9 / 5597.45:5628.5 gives 0.96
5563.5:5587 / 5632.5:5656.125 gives 0.94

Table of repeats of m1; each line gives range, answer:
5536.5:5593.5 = 24.7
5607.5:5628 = 23.4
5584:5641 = 23.6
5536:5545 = 22.9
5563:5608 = 24.8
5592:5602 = 24.9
